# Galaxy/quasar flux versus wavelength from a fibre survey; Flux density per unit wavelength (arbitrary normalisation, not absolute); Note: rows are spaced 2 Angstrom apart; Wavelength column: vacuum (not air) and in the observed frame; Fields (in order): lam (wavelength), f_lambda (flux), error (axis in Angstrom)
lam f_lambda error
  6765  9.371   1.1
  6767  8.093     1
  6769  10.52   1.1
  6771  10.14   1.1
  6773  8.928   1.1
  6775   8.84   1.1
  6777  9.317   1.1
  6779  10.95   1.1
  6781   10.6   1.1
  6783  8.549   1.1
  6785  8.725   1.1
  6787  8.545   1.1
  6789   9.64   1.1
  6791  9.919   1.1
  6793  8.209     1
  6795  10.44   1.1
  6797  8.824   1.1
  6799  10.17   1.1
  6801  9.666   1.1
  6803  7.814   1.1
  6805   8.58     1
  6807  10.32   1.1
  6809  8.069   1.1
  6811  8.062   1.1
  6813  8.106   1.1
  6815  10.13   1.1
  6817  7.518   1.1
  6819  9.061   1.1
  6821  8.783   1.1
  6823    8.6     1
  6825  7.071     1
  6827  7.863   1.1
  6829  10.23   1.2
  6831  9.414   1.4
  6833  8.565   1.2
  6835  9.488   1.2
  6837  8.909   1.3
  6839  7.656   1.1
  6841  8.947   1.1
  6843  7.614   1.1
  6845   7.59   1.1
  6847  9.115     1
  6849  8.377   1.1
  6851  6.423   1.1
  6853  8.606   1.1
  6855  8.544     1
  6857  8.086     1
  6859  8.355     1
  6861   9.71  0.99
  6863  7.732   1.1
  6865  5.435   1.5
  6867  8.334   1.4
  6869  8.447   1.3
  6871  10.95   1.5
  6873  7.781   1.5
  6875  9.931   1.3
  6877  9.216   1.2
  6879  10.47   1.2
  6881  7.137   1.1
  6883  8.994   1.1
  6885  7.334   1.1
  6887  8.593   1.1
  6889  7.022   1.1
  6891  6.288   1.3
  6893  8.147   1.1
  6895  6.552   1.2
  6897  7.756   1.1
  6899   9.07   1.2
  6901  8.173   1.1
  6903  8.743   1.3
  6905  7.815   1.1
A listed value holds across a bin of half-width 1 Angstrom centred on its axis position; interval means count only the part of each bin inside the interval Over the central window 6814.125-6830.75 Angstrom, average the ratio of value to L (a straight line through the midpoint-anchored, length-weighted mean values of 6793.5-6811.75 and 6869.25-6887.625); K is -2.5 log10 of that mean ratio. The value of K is 0.045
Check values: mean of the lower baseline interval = 9.09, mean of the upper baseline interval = 8.92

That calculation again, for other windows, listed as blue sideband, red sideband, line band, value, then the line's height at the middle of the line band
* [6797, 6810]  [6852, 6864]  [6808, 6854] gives 0.04 mag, 8.79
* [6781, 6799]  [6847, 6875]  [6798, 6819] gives 0.02 mag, 9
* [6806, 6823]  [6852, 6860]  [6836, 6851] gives 0.04 mag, 8.5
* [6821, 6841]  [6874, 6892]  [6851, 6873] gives 0.02 mag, 8.47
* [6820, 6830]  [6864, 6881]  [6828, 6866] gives 0.03 mag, 8.61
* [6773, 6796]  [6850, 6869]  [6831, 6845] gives -0.02 mag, 8.36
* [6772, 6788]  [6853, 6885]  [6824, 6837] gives 0.01 mag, 8.89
